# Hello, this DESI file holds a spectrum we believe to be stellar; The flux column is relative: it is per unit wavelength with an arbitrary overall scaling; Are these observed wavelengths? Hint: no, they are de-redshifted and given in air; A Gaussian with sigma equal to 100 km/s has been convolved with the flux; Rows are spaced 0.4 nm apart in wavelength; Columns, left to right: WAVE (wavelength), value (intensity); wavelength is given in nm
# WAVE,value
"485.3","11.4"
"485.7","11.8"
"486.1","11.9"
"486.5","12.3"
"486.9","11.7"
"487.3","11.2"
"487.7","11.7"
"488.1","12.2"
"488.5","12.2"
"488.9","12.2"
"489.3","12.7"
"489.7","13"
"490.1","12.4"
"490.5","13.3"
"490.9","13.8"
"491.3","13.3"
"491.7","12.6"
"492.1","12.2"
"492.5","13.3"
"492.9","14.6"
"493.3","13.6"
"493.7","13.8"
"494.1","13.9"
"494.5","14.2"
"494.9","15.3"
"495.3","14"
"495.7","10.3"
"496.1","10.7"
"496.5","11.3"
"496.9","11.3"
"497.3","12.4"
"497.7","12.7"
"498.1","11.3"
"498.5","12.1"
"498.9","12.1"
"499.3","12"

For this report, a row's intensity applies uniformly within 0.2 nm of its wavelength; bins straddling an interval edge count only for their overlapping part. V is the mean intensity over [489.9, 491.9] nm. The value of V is 13.1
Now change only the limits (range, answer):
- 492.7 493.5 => 14.1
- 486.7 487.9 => 11.5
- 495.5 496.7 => 10.8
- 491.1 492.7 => 12.9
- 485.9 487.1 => 12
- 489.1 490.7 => 12.9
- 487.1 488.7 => 11.8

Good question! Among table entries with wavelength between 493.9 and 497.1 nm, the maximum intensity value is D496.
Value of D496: 15.3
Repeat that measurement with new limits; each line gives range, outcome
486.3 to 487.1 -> 12.3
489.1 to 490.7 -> 13.3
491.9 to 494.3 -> 14.6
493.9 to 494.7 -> 14.2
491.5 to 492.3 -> 12.6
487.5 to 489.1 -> 12.2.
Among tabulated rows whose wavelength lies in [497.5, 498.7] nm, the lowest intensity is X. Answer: 11.3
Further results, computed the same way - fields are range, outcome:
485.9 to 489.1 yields 11.2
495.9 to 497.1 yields 10.7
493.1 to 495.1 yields 13.6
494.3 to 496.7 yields 10.3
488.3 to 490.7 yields 12.2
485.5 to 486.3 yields 11.8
